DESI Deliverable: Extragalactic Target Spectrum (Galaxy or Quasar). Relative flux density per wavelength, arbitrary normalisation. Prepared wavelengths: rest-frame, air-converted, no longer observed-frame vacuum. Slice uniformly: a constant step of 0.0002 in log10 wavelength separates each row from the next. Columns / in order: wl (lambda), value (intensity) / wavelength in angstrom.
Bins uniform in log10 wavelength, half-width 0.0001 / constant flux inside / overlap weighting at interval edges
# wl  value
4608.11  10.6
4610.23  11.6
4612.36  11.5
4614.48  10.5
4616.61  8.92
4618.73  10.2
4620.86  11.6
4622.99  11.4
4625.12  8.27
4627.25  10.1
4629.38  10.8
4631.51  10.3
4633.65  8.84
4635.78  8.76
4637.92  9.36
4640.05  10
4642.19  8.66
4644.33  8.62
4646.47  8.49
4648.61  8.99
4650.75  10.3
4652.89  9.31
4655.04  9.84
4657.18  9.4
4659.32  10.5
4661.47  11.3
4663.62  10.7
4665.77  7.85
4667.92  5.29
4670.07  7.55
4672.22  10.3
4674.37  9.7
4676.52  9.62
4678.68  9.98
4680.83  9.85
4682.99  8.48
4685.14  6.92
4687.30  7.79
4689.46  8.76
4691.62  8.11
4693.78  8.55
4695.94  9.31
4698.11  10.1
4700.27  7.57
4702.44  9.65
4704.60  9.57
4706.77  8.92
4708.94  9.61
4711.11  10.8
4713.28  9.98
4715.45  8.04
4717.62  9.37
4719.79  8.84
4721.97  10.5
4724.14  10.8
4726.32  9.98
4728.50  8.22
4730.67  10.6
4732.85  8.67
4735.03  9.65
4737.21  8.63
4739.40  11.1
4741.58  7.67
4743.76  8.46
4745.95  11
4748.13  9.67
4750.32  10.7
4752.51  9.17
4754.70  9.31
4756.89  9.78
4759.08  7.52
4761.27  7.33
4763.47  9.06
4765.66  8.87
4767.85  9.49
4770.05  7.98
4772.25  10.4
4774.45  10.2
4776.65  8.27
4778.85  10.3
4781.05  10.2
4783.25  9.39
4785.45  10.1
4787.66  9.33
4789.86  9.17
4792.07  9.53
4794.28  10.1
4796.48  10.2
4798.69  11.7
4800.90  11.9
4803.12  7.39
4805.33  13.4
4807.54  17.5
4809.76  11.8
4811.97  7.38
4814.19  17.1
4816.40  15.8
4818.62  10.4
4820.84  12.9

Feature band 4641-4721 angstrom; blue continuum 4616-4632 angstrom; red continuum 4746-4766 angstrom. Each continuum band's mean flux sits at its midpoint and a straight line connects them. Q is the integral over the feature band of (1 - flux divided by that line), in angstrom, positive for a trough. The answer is 5.4 angstrom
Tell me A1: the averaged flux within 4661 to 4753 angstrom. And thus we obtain 9.23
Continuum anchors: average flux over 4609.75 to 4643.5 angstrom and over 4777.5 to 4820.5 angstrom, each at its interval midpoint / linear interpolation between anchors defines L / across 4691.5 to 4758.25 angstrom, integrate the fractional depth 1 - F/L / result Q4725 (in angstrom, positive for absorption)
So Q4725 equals 7.83 angstrom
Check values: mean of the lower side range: 10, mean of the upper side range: 11.2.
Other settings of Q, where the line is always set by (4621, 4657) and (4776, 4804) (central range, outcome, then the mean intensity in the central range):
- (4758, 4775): 1.73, 8.81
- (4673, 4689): 1.18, 8.93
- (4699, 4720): 0.94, 9.26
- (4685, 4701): 1.94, 8.49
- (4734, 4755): 0.48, 9.54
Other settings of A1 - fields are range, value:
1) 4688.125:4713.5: 9.2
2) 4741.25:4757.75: 9.55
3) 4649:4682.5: 9.41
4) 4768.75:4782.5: 9.55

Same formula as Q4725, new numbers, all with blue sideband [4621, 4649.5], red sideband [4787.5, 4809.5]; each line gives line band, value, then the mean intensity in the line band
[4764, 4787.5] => 3.02 angstrom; 9.5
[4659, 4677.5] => 1.28 angstrom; 9.14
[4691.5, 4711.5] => 1.86 angstrom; 9.22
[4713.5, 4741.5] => 2.52 angstrom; 9.48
